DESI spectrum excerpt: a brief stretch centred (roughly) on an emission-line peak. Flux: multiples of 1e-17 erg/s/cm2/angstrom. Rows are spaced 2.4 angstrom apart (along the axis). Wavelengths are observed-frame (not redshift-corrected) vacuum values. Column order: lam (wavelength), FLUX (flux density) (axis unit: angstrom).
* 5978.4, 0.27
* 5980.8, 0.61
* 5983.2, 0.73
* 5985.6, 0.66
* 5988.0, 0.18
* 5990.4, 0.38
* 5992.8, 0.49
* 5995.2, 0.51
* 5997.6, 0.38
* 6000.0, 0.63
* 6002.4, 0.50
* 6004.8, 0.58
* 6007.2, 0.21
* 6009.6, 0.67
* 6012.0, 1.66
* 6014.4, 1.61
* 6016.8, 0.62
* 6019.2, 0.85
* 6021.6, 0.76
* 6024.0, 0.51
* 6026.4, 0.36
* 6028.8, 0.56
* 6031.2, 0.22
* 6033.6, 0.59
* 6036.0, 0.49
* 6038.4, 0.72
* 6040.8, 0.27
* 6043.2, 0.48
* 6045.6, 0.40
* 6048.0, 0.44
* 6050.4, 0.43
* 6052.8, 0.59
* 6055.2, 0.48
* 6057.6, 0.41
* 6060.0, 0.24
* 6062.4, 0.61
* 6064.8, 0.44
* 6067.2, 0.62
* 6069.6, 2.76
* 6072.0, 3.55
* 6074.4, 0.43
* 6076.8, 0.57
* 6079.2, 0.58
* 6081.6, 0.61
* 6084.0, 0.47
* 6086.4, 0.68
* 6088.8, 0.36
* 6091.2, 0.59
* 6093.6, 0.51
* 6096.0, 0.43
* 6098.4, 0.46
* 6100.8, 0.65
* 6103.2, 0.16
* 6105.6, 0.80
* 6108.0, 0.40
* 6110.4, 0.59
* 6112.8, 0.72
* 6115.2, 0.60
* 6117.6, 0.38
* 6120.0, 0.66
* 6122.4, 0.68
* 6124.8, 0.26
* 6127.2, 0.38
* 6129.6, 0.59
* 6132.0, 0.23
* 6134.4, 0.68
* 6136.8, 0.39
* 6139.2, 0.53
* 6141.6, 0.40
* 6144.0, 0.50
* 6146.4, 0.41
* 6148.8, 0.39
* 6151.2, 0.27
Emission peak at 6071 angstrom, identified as [O III]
